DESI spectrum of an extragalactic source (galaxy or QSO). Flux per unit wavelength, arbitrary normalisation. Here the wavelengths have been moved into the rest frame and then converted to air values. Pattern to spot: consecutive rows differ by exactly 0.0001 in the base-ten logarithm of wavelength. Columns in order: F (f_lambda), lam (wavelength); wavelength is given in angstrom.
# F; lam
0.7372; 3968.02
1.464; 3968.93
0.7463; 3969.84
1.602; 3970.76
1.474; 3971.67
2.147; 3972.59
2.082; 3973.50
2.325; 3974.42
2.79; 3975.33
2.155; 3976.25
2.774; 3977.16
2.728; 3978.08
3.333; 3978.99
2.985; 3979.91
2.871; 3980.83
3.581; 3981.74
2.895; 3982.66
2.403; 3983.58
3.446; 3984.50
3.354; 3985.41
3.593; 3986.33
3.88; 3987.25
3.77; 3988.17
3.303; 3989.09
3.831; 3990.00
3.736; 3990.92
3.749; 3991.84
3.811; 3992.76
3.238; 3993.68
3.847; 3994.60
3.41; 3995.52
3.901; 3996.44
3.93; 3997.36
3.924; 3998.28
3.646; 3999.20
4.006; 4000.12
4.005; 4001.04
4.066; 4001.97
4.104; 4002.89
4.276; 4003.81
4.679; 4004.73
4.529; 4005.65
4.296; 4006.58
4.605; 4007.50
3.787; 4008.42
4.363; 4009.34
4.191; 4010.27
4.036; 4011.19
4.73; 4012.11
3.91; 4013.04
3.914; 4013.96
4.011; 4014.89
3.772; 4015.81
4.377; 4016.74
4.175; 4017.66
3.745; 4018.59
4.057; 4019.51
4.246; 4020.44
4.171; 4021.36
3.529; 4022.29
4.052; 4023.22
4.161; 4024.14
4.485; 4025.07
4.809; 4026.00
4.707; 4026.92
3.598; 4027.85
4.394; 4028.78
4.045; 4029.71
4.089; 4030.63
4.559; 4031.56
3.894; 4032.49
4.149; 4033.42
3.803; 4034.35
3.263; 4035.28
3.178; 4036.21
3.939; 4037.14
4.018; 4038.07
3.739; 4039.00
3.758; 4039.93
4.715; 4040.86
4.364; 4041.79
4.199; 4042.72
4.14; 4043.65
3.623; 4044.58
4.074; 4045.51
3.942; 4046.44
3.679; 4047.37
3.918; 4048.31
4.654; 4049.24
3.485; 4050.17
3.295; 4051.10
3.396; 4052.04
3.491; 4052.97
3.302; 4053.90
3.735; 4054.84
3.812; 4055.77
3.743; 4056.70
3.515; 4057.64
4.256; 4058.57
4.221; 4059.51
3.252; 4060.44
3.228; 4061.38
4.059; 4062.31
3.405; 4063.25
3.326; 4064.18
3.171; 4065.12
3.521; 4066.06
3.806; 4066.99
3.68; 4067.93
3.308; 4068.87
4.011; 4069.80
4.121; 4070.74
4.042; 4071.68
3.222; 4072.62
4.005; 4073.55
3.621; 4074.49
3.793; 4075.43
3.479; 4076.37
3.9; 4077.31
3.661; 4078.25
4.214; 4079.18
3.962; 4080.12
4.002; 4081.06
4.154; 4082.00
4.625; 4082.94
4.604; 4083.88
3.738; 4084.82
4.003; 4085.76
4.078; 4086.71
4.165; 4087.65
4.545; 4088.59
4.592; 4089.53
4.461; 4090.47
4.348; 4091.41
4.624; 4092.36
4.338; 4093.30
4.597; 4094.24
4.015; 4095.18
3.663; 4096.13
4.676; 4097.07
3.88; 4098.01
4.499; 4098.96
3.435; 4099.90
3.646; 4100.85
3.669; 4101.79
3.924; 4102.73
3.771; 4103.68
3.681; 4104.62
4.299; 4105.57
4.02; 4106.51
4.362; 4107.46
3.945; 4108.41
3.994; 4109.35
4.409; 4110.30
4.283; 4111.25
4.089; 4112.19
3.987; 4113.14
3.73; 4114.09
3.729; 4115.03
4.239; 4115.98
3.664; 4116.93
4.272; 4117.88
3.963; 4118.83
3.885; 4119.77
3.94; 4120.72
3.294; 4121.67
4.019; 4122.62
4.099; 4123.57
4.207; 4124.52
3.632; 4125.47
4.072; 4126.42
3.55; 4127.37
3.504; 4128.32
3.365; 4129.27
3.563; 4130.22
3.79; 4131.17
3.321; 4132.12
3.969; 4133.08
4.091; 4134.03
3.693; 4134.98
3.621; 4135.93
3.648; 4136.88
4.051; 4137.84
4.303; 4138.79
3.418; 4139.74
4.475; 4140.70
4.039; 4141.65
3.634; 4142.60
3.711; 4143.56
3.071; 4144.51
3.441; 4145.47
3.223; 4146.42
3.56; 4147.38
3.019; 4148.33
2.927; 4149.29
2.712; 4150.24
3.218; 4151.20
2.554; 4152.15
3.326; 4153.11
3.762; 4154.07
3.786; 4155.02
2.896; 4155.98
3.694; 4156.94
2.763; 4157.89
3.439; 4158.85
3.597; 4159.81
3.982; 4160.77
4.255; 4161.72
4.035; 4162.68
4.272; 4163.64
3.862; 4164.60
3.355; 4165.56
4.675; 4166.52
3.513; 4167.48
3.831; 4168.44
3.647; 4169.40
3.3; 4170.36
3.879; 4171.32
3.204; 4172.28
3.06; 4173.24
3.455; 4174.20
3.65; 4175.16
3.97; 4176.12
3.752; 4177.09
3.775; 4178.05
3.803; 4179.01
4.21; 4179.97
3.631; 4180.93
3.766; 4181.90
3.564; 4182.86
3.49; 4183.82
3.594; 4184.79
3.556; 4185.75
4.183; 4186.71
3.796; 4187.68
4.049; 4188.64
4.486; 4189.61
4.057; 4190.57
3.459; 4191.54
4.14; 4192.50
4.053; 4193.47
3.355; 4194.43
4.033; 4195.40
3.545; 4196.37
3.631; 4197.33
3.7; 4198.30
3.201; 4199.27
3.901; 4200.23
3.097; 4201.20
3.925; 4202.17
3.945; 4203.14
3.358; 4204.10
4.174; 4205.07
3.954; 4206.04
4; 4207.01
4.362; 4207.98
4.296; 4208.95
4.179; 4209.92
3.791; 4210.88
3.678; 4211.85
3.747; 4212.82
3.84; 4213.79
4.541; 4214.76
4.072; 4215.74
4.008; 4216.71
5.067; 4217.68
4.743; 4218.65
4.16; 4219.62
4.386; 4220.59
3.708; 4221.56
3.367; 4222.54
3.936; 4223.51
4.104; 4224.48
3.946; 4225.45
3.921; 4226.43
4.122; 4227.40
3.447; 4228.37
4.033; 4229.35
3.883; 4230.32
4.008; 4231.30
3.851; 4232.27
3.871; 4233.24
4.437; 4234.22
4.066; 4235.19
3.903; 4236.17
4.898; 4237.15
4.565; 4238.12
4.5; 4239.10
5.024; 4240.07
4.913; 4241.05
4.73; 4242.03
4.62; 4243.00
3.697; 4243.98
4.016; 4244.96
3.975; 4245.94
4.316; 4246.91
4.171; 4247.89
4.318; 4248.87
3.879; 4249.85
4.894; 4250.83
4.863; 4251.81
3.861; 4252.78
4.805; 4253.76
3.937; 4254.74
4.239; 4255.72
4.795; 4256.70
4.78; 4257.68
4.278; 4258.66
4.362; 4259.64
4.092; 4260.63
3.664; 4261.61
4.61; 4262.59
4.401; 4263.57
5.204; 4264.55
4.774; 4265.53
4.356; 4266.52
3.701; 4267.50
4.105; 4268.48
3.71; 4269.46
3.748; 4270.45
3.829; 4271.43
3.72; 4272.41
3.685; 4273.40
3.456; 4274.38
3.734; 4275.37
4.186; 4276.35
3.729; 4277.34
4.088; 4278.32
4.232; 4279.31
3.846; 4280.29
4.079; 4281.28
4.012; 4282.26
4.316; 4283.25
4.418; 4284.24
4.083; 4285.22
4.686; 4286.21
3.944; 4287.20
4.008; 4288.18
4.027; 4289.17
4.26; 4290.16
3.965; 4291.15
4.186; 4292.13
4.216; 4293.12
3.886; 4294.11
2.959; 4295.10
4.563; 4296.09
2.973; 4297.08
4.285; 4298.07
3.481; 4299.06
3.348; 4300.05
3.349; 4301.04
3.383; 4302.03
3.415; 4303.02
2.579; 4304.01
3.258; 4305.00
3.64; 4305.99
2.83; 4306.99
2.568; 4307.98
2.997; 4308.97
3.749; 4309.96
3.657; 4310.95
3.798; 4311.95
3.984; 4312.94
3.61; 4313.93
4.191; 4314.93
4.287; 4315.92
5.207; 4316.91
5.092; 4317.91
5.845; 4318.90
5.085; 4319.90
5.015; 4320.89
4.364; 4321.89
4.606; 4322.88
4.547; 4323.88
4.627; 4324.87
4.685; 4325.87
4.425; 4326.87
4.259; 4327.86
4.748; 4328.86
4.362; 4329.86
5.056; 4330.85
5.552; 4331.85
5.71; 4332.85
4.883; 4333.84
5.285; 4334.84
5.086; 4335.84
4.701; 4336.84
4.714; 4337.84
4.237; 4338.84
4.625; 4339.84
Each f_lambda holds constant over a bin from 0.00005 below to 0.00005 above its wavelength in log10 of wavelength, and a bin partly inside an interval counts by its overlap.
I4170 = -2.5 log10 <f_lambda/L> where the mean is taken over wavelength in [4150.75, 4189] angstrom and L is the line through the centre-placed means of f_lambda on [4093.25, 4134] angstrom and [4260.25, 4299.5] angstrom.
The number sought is 0.09 mag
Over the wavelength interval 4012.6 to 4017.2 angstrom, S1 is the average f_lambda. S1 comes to 4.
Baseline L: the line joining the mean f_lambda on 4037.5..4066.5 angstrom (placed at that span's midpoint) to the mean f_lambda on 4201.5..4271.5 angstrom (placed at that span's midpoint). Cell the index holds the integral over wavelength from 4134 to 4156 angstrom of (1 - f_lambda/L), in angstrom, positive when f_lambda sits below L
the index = 2.6 angstrom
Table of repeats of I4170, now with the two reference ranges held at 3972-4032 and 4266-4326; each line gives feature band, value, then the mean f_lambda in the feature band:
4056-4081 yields 0.023 mag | 3.72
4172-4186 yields 0.069 mag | 3.64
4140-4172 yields 0.090 mag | 3.56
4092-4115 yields -0.064 mag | 4.06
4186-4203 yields 0.026 mag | 3.8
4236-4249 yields -0.128 mag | 4.42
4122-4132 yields 0.024 mag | 3.76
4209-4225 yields -0.049 mag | 4.09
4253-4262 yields -0.100 mag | 4.32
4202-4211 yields -0.031 mag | 4.01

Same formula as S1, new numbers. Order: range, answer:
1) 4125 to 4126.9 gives 3.85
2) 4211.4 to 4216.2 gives 3.97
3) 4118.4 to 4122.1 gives 3.78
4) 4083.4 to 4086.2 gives 4.12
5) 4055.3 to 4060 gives 3.91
